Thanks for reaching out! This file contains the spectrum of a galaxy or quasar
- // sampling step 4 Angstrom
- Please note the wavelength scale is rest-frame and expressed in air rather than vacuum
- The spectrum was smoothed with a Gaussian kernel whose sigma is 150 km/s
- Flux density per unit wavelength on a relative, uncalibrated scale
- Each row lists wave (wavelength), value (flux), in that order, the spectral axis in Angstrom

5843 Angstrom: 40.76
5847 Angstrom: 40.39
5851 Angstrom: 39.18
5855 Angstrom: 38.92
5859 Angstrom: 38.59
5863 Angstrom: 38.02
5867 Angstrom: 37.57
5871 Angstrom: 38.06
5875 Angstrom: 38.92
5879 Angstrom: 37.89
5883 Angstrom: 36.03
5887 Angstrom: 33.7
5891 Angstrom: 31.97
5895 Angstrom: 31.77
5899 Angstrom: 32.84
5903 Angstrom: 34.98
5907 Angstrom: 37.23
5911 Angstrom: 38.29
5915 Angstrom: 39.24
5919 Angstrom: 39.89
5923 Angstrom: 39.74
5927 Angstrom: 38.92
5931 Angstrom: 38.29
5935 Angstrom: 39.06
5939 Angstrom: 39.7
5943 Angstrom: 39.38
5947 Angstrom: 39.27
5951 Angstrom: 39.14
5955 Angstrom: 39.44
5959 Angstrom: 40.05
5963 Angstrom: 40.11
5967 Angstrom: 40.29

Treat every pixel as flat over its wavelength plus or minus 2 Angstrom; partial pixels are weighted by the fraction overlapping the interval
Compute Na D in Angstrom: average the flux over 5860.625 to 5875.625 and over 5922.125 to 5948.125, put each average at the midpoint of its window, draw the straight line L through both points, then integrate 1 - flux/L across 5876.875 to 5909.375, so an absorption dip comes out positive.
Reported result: 3.3 Angstrom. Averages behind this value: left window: 38.1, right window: 39.2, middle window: 34.6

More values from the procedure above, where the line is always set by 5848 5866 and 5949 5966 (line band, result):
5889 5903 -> 2.3 Angstrom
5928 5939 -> 0.2 Angstrom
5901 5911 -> 0.7 Angstrom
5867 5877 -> 0.1 Angstrom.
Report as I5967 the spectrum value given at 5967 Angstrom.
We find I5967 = 40.29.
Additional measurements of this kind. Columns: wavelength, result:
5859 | 38.59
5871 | 38.06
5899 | 32.84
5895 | 31.77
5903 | 34.98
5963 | 40.11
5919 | 39.89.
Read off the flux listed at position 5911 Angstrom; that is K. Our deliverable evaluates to 38.29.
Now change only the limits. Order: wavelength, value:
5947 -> 39.27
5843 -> 40.76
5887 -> 33.7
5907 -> 37.23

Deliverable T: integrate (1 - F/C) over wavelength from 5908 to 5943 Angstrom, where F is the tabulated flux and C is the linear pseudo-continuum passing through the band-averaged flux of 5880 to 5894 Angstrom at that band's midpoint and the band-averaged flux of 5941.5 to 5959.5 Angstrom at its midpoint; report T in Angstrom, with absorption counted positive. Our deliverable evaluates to -1.7 Angstrom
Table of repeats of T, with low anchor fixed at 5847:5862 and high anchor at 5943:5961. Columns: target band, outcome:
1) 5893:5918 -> 2.1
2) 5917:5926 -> -0.1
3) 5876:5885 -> 0.5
